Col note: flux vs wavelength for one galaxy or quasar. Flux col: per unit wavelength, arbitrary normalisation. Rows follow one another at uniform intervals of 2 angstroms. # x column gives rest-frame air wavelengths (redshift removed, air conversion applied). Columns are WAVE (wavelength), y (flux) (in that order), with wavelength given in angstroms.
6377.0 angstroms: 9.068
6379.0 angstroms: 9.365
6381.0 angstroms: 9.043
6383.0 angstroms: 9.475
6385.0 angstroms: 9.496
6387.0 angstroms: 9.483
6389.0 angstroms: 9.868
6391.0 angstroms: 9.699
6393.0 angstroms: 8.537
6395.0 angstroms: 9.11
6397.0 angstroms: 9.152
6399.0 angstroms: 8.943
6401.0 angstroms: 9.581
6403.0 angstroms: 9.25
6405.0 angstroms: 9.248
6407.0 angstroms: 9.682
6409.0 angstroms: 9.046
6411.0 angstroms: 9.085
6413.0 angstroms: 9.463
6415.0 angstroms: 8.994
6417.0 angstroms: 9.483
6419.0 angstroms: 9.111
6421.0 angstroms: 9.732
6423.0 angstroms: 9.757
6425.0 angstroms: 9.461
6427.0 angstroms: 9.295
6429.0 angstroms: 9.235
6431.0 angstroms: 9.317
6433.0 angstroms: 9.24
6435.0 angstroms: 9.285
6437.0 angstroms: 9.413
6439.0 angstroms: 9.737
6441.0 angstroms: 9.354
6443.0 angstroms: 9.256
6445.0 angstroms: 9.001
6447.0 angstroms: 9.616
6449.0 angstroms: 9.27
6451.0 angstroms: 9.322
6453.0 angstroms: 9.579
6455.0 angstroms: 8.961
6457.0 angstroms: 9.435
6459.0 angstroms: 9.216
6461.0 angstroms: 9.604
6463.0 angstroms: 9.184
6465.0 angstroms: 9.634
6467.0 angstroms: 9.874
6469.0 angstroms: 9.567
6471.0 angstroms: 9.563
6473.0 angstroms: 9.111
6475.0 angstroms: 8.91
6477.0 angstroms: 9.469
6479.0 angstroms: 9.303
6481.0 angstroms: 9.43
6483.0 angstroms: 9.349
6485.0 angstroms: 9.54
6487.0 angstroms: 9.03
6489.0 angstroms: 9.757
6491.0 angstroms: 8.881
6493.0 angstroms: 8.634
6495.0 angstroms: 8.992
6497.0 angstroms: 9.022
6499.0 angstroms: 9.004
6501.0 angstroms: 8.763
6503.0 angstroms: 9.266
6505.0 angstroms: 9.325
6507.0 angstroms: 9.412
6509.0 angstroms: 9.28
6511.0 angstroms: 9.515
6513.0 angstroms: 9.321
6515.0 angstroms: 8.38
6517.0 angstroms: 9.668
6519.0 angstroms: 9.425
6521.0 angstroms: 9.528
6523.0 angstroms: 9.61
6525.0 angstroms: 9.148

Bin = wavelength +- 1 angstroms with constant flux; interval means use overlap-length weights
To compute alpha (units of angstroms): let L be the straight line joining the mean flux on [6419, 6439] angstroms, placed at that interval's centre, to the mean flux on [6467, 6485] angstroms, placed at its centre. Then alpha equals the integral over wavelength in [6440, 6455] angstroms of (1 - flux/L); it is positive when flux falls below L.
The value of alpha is 0.13 angstroms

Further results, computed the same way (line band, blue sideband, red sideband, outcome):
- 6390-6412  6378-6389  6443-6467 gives 0.45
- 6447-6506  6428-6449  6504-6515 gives 0.18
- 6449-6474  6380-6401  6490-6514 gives -0.63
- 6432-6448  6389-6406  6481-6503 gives -0.32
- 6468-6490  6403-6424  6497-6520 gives -0.27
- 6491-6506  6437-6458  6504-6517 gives 0.44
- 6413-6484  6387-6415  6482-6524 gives -0.93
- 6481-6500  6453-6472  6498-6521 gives 0.35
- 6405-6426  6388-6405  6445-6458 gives -0.19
